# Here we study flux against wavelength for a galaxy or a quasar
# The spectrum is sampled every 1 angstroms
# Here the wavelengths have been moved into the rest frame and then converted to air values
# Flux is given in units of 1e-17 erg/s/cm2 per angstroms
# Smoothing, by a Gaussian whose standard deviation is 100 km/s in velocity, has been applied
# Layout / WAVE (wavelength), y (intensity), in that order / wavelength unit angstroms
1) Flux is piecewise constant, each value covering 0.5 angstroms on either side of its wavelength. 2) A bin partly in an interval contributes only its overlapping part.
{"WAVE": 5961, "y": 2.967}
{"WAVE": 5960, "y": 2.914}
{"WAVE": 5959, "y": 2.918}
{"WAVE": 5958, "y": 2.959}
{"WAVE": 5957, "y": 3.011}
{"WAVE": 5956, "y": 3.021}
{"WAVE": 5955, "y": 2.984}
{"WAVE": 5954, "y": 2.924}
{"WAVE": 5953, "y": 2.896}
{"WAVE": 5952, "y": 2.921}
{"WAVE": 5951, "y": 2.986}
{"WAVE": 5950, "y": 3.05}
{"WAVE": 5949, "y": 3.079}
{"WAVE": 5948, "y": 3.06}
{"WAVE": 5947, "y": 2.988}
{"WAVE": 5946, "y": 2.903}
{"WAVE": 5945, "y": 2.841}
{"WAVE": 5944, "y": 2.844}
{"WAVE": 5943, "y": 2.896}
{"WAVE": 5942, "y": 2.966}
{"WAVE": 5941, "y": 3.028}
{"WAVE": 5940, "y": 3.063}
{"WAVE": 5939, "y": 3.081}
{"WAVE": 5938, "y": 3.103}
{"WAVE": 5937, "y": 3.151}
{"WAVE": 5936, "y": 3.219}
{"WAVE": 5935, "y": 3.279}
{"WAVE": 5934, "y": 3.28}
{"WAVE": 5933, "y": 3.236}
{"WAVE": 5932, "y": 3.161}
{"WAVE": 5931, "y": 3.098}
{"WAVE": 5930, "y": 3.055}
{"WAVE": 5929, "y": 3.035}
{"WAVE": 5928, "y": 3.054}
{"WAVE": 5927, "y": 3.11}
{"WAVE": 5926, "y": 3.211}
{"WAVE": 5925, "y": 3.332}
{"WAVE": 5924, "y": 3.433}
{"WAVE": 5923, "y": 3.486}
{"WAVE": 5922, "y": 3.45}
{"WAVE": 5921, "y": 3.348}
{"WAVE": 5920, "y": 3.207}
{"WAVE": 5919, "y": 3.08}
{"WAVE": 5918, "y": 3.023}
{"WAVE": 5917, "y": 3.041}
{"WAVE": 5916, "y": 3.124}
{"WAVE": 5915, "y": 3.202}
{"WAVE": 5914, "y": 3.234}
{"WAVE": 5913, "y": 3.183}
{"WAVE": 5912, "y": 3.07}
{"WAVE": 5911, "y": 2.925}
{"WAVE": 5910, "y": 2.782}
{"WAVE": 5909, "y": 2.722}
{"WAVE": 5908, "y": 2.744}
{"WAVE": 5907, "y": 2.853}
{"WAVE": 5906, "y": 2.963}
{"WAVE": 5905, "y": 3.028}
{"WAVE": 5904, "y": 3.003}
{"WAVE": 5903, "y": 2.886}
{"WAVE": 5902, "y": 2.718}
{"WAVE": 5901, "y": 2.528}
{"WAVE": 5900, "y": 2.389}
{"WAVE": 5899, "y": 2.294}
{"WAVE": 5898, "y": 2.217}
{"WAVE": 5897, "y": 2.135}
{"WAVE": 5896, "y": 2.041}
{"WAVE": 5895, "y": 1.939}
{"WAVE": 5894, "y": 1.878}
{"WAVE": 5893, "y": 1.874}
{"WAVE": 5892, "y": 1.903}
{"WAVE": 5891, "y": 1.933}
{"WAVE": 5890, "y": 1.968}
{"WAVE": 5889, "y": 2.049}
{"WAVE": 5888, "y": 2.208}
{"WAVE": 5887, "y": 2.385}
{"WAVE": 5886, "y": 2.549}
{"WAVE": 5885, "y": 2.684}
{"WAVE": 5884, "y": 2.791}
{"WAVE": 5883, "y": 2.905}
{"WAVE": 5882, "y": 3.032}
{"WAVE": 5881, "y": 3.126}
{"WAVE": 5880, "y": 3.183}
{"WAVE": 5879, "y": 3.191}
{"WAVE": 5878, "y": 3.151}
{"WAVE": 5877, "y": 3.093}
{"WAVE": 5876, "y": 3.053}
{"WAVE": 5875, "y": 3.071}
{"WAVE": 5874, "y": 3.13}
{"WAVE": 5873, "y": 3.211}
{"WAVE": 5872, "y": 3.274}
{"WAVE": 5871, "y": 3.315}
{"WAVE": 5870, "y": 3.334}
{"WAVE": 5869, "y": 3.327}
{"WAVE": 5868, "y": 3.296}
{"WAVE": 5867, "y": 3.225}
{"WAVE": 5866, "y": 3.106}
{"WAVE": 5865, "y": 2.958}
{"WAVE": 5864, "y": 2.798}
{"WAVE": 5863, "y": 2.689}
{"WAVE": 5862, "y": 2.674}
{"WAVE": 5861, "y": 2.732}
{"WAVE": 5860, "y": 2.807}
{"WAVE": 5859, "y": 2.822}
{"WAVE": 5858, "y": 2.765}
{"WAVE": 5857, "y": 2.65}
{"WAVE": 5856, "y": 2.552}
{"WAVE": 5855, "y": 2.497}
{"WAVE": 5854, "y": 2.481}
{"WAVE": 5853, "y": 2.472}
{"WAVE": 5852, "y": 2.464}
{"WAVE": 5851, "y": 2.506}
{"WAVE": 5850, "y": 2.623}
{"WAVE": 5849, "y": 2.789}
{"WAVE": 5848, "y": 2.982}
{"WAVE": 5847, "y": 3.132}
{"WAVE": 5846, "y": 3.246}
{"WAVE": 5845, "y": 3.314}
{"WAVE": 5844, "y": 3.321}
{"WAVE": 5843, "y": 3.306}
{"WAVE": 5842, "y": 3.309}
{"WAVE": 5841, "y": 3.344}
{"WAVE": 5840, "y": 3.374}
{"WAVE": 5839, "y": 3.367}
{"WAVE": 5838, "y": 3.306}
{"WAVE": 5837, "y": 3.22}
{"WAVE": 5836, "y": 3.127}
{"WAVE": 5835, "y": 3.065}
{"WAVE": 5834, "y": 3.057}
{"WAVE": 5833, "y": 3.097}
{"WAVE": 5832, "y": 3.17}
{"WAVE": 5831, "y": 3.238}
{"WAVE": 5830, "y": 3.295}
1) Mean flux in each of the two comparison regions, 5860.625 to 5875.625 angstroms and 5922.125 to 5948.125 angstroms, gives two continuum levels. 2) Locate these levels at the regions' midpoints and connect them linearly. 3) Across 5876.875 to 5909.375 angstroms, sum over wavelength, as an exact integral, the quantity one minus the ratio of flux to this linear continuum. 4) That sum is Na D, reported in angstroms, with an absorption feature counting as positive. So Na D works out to 5.7 angstroms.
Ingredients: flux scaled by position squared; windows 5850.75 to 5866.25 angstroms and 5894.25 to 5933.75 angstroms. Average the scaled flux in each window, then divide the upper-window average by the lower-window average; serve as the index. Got 1.1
